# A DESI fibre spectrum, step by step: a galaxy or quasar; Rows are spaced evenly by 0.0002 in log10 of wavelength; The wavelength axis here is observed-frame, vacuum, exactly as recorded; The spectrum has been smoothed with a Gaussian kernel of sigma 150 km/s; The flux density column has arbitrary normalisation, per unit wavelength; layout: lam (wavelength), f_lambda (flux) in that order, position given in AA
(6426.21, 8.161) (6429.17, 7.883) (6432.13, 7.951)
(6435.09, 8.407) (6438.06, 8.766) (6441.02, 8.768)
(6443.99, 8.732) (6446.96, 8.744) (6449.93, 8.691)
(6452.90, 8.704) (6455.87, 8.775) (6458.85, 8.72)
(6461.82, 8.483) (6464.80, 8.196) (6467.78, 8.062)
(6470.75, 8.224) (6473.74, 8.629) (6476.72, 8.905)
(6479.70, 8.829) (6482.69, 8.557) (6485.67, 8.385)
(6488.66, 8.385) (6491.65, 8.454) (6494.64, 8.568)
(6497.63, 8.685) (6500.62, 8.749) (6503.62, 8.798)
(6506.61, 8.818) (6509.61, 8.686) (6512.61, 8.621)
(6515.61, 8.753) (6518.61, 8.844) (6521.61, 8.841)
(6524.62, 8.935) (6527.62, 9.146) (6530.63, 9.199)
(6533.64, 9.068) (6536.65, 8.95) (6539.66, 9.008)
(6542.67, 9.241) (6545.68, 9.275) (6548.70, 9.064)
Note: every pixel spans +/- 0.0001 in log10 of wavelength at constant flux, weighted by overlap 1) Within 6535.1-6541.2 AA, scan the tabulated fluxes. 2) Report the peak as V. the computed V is 9.008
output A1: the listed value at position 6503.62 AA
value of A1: 8.798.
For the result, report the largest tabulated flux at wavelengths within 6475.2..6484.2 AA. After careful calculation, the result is 8.905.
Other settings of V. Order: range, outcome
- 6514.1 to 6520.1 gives 8.844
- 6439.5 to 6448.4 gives 8.768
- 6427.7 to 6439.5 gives 8.766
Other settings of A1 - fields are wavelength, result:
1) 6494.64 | 8.568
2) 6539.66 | 9.008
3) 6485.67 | 8.385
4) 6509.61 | 8.686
